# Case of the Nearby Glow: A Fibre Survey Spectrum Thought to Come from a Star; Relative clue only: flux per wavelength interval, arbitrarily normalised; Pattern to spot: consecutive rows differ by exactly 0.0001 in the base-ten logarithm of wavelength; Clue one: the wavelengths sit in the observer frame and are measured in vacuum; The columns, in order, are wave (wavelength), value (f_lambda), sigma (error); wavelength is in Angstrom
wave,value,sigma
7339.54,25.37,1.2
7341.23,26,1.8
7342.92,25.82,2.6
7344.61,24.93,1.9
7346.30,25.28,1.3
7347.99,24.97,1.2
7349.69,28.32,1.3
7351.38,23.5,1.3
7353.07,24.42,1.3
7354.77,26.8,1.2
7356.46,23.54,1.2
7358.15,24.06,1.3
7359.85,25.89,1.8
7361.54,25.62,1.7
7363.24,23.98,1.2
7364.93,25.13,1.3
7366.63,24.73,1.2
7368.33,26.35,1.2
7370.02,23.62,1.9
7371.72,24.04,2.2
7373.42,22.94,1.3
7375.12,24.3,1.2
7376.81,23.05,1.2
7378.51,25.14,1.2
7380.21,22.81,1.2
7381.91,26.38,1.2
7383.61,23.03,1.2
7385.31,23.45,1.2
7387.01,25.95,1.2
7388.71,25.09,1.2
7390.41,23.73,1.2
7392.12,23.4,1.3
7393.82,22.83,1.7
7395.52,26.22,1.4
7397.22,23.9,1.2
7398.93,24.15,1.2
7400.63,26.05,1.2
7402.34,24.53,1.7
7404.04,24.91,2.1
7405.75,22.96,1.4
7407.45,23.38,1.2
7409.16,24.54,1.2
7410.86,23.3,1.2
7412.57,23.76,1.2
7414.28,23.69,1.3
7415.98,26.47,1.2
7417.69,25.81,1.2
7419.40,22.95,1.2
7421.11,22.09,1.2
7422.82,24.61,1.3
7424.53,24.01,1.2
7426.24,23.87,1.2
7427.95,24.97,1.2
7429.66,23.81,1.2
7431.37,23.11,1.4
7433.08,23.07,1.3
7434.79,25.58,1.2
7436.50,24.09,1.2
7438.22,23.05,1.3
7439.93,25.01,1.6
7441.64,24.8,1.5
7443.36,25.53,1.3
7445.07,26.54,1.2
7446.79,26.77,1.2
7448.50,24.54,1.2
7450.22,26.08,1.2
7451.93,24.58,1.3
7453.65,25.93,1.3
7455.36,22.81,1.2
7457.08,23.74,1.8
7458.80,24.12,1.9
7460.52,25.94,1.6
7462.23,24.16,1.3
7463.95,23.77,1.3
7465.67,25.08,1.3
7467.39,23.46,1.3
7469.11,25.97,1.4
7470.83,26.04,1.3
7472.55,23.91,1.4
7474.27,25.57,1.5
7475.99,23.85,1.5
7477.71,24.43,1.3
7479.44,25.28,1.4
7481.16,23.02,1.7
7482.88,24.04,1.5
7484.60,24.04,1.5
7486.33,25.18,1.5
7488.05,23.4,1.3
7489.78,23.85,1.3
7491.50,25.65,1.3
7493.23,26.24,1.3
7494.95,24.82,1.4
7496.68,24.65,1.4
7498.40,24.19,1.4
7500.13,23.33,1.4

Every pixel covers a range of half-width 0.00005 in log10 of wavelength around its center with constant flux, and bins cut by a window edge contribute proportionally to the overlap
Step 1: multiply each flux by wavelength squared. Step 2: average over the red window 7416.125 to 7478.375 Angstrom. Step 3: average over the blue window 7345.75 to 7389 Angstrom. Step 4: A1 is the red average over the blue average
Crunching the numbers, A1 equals 1.02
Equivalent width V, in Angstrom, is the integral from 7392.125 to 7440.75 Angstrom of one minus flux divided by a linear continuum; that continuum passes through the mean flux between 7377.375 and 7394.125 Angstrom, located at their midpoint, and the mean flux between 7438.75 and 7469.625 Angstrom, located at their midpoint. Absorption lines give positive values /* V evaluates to 0.71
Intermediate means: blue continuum 24.2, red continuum 24.9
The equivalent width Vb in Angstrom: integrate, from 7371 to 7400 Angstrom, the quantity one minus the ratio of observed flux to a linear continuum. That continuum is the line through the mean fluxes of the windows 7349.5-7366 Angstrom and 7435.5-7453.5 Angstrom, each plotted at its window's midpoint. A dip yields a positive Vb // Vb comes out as 1.02 Angstrom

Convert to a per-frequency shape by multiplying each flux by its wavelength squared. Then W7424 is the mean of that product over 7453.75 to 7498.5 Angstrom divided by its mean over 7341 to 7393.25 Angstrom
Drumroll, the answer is 1.0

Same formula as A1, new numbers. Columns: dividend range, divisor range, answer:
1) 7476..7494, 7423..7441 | 1.03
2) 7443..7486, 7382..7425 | 1.04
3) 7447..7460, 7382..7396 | 1.03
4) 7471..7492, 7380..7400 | 1.03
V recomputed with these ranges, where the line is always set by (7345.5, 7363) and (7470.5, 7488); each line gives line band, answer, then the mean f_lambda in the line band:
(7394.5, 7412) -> 0.4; 24.4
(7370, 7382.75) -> 0.5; 24.1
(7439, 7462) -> -0.4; 25.1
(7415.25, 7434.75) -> 0.5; 24.1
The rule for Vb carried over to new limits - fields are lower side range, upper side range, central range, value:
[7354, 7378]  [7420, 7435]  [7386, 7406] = -0.3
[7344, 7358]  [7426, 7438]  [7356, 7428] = 0.8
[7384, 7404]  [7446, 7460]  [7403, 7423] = 0.5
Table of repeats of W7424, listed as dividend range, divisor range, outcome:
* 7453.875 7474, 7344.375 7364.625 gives 1.01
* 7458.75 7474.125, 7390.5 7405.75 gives 1.04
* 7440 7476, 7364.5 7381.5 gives 1.05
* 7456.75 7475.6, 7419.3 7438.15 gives 1.05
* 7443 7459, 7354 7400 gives 1.05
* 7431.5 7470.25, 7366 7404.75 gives 1.03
